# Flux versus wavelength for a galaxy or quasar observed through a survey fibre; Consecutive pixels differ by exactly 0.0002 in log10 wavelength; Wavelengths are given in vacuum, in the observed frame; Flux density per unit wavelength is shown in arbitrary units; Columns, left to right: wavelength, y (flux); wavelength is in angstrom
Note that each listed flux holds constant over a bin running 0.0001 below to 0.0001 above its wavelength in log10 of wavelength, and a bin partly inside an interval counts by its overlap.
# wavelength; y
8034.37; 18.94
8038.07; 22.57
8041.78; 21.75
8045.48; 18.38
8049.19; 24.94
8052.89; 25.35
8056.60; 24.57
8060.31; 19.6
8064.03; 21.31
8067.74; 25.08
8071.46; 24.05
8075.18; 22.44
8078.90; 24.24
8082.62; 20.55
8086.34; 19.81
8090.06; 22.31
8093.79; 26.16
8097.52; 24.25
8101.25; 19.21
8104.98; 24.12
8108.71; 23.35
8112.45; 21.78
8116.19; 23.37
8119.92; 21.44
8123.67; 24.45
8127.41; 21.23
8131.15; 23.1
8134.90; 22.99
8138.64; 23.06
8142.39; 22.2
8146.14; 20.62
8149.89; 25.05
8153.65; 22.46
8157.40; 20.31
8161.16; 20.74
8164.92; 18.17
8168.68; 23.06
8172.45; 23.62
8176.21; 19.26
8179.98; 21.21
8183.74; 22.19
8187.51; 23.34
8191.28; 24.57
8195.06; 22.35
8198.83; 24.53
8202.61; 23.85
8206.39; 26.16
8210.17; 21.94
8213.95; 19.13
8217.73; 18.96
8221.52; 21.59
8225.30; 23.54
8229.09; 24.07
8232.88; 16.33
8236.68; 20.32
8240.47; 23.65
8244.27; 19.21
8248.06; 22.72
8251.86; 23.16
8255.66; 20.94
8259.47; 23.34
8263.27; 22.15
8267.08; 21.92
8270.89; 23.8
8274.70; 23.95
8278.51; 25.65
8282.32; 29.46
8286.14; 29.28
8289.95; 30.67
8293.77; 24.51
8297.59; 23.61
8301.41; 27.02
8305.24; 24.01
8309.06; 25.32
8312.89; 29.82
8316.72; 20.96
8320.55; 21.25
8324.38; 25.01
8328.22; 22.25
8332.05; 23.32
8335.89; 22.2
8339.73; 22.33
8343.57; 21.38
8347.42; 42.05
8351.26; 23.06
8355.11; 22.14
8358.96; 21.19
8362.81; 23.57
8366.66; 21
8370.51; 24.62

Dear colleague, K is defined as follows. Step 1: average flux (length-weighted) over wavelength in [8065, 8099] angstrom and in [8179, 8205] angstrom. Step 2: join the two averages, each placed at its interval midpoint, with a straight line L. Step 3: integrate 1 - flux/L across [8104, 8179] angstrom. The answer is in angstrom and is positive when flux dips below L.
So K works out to 3.3 angstrom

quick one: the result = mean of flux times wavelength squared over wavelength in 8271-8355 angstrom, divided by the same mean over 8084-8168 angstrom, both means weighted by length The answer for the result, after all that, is 1.20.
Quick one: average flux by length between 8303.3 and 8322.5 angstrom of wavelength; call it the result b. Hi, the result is 24.3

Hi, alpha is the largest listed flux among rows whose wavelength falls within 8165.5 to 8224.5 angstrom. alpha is 26.16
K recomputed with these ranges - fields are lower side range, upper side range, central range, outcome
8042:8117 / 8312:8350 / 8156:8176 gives 2.1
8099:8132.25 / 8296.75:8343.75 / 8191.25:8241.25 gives 2.2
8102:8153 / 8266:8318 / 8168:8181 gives 1.1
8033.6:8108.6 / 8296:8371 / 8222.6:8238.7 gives 1.7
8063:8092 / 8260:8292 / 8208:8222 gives 2.5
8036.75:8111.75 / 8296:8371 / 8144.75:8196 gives 3.0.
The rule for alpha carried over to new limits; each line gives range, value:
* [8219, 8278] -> 24.07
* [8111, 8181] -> 25.05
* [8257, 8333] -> 30.67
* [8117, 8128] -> 24.45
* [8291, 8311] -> 27.02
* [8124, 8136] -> 23.1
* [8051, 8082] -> 25.35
